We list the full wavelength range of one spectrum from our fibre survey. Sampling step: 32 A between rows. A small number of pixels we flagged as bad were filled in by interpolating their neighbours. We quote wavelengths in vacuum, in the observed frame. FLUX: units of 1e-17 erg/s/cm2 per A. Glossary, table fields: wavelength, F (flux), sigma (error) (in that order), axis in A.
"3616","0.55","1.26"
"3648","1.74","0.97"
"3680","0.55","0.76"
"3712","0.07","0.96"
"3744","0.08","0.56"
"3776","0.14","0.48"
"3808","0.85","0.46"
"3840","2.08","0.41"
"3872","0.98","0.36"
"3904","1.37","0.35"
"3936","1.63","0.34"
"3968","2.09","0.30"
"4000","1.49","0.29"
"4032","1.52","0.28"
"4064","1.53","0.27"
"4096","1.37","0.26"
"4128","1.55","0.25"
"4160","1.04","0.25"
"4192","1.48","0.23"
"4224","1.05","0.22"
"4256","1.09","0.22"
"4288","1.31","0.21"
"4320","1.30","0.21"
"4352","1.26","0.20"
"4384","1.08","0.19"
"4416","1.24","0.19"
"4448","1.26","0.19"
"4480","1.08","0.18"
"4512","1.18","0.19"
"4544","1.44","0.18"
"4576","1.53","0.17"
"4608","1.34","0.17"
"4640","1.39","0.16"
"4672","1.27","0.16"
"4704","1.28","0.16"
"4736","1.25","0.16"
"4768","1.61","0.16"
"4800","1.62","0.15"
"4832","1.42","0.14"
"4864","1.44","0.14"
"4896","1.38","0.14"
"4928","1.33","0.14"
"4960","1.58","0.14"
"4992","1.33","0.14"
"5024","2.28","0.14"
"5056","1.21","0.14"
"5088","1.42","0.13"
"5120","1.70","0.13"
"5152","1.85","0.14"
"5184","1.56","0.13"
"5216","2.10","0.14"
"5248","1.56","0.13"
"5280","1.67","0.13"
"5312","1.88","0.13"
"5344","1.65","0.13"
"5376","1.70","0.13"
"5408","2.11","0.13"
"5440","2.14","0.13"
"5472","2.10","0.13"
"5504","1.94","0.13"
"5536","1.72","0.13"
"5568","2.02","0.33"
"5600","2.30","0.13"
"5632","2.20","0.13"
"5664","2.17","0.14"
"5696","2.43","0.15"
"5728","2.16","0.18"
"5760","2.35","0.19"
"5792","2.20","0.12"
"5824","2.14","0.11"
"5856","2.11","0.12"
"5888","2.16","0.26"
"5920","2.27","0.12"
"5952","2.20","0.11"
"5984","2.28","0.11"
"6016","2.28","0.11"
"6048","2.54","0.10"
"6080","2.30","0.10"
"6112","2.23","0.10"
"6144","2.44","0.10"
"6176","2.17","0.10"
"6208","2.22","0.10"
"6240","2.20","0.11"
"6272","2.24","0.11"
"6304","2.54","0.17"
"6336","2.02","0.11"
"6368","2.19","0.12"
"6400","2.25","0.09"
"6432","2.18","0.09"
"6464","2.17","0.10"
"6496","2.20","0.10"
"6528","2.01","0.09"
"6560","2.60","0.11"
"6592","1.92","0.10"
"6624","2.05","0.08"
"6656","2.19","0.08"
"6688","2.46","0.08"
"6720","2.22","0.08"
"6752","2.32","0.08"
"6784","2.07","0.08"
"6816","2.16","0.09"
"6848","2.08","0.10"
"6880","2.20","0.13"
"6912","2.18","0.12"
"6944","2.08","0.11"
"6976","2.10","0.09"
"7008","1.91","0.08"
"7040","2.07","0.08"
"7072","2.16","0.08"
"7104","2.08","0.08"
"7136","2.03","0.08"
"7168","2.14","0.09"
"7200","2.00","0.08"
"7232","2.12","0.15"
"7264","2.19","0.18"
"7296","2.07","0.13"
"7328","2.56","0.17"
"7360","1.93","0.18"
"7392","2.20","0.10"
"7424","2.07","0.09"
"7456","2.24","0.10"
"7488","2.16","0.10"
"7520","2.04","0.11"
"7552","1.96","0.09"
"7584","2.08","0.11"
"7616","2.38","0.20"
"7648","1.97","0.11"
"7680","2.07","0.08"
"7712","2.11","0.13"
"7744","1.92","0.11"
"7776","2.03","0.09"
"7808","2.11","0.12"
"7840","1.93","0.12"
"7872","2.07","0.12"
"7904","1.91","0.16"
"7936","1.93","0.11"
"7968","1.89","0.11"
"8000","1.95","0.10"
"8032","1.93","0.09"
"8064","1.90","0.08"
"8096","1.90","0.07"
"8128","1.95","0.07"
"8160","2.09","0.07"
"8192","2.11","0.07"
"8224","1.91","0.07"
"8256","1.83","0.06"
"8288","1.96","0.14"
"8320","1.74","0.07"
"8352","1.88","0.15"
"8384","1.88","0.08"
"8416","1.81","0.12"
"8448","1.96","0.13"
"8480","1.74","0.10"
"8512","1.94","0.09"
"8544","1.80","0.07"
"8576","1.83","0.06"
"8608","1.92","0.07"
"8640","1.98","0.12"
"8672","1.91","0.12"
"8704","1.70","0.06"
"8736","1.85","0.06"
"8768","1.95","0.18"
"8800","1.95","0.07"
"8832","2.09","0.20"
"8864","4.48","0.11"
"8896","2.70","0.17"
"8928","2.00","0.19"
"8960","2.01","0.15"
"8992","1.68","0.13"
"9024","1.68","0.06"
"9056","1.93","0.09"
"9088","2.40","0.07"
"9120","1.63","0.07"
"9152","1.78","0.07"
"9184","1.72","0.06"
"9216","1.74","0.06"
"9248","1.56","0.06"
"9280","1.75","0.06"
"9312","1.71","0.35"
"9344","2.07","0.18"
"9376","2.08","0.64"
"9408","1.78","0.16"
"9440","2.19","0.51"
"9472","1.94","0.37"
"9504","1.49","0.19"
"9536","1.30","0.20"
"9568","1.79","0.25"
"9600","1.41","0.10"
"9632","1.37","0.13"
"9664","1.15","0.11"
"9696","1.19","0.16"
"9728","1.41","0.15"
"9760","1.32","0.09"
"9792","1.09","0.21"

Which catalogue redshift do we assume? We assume 0.35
